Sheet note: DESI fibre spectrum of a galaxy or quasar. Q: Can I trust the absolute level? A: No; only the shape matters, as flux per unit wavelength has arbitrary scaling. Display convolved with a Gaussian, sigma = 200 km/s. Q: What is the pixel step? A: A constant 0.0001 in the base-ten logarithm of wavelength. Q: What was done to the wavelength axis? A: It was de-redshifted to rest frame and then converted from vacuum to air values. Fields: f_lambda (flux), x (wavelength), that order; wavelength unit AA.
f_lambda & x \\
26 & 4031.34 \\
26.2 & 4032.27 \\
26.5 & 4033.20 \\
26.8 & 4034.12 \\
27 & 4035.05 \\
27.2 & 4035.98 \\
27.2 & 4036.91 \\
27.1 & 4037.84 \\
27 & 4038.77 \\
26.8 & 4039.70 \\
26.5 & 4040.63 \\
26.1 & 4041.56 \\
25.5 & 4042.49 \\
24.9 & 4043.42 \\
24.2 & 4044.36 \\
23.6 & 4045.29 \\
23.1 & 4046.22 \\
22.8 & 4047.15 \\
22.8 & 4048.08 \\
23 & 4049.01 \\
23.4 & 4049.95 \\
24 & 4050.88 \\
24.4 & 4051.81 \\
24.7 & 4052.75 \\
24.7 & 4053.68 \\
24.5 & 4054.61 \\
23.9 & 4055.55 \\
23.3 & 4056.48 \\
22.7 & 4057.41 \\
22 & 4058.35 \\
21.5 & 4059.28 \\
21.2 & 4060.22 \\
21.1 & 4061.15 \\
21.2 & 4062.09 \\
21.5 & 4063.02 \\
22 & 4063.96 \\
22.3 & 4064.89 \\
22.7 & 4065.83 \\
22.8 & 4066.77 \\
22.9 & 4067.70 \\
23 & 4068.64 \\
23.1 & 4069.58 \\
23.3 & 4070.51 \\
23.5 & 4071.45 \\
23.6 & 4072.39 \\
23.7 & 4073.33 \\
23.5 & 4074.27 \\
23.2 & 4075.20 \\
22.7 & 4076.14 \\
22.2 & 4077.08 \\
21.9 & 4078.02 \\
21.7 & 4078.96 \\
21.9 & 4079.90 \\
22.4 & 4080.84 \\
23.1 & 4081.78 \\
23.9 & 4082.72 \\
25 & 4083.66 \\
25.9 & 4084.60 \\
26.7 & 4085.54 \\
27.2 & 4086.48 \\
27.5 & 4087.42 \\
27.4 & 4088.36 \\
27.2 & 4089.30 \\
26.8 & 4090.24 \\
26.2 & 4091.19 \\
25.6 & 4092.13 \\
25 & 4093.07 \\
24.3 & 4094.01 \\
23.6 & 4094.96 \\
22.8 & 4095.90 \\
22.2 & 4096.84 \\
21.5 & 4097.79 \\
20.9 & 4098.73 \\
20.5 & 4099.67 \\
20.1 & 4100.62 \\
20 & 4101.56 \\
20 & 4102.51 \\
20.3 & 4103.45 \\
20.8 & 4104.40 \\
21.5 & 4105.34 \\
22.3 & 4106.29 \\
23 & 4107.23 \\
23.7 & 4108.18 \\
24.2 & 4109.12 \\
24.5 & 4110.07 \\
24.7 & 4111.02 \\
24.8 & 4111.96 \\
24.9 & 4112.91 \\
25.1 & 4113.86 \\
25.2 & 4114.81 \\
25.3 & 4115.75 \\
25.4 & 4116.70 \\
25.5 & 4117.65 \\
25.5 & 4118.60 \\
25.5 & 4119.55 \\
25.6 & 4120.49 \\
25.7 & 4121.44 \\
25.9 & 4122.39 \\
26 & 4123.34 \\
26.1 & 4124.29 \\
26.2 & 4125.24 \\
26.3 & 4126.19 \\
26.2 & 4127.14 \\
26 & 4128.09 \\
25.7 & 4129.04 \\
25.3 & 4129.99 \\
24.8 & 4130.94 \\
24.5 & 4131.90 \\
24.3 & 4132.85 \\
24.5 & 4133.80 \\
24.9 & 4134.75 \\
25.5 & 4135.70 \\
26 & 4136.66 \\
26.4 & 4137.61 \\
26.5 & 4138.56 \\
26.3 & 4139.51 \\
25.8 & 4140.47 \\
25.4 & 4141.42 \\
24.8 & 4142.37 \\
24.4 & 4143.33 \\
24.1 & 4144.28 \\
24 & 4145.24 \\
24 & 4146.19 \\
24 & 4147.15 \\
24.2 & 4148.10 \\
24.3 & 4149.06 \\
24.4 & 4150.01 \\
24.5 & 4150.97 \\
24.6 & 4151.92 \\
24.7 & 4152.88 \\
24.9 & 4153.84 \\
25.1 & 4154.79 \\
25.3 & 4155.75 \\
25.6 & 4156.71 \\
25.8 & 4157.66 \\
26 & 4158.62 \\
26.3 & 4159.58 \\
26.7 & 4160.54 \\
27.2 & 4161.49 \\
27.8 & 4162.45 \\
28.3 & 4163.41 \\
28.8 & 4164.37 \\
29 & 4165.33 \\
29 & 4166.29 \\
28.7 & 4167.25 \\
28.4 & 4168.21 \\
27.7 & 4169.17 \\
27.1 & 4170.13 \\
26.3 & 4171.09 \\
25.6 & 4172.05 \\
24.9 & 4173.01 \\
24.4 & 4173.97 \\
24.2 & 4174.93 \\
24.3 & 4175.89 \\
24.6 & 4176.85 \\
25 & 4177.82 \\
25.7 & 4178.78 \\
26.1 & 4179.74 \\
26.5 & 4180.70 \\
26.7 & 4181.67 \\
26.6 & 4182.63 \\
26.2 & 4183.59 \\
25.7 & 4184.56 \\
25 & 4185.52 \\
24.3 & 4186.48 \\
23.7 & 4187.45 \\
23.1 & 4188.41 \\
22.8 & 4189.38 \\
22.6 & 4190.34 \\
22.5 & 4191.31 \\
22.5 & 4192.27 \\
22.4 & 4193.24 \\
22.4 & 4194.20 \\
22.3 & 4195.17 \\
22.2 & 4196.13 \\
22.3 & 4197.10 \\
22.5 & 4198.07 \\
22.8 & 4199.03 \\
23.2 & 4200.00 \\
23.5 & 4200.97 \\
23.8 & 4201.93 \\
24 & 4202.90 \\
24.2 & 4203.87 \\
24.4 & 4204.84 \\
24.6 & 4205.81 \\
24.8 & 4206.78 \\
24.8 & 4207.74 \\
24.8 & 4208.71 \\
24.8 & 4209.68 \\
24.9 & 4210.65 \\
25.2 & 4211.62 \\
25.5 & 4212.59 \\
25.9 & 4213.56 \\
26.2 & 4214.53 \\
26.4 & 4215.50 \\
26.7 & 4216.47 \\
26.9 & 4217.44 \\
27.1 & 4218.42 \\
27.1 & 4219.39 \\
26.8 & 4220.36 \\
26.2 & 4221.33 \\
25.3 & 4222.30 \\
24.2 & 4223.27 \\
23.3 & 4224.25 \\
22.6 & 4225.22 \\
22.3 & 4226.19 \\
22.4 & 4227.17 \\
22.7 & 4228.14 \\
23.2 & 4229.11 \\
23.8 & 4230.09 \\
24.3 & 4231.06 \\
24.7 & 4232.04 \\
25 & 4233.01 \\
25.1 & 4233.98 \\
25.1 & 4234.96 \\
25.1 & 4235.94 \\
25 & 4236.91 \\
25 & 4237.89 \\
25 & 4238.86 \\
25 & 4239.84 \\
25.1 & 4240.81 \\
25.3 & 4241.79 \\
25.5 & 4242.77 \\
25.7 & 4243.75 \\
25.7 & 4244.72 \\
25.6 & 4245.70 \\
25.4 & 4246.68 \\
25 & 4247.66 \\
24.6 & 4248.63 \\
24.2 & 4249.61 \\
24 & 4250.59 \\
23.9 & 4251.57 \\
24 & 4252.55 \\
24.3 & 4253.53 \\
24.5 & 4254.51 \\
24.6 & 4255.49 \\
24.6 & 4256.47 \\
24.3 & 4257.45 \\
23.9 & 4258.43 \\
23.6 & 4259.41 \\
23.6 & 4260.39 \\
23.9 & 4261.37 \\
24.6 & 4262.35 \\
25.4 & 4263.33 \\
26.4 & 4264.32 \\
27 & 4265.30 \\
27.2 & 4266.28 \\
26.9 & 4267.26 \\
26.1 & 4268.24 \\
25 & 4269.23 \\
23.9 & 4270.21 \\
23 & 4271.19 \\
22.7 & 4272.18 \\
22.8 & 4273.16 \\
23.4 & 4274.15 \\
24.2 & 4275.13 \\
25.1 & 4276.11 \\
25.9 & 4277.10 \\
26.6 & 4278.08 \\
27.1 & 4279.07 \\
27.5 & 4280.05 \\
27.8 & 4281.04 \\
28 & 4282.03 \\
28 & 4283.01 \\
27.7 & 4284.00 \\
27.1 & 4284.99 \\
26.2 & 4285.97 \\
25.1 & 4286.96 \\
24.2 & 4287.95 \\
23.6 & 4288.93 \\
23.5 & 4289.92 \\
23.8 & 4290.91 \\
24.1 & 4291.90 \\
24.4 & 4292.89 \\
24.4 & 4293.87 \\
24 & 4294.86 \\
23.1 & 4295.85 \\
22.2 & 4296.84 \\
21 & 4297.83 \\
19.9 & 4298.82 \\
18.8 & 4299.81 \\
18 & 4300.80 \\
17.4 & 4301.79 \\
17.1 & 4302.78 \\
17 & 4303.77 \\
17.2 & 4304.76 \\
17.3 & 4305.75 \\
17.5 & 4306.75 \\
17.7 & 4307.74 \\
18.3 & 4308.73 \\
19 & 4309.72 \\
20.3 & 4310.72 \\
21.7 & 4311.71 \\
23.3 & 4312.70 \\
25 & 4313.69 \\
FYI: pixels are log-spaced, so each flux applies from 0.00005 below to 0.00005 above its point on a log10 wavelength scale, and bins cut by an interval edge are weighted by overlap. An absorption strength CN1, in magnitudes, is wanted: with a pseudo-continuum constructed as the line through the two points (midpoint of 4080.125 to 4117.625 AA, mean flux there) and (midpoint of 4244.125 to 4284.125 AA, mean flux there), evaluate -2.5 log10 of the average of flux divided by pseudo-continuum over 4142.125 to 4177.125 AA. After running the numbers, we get -0.06 mag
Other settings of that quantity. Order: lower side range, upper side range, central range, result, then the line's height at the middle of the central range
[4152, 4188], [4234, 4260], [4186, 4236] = 0.05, 25.4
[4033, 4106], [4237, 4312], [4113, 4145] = -0.08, 23.7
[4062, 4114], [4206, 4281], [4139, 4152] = -0.03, 24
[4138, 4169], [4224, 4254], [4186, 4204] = 0.10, 25.2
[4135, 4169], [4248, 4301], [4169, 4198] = 0.05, 25.6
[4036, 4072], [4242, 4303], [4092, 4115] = 0.05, 23.9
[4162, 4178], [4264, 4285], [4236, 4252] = 0.05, 26.1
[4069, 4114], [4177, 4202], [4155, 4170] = -0.15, 23.8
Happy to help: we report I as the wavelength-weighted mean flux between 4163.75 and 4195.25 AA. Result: 25.4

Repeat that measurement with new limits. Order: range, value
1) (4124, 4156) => 25.1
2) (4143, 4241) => 25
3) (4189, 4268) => 24.5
